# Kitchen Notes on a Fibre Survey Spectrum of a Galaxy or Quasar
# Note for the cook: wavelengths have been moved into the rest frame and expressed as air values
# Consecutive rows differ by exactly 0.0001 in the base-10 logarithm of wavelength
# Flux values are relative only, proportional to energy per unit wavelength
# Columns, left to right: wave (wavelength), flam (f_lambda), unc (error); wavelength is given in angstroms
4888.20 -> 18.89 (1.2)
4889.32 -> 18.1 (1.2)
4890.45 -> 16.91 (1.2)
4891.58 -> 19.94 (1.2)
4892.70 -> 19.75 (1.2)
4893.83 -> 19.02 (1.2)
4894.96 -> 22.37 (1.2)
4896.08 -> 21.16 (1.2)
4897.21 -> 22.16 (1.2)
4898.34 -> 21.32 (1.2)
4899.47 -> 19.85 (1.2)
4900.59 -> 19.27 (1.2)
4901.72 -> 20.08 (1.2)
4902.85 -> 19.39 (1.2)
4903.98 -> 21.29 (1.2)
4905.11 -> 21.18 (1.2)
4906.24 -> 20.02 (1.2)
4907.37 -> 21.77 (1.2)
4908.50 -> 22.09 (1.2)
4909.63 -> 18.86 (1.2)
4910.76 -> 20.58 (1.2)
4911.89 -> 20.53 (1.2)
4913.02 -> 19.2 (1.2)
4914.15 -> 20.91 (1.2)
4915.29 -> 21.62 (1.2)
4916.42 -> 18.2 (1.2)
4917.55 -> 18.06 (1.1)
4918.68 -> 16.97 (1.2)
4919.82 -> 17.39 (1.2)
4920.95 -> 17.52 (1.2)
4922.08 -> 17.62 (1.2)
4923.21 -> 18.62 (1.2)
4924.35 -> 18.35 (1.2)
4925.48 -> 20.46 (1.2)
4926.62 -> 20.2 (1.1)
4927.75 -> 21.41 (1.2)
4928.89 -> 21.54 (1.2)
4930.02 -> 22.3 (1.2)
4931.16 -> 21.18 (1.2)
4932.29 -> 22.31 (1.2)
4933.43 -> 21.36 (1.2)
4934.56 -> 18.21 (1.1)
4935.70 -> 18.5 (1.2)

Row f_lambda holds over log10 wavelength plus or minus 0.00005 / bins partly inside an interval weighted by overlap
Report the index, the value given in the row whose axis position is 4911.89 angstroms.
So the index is 20.53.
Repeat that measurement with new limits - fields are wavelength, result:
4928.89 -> 21.54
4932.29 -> 22.31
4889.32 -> 18.1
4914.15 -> 20.91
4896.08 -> 21.16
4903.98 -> 21.29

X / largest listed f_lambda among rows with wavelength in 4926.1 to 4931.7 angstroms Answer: 22.3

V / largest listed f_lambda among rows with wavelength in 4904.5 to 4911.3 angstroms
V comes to 22.09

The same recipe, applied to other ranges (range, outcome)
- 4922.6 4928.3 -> 21.41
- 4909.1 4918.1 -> 21.62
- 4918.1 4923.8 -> 18.62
